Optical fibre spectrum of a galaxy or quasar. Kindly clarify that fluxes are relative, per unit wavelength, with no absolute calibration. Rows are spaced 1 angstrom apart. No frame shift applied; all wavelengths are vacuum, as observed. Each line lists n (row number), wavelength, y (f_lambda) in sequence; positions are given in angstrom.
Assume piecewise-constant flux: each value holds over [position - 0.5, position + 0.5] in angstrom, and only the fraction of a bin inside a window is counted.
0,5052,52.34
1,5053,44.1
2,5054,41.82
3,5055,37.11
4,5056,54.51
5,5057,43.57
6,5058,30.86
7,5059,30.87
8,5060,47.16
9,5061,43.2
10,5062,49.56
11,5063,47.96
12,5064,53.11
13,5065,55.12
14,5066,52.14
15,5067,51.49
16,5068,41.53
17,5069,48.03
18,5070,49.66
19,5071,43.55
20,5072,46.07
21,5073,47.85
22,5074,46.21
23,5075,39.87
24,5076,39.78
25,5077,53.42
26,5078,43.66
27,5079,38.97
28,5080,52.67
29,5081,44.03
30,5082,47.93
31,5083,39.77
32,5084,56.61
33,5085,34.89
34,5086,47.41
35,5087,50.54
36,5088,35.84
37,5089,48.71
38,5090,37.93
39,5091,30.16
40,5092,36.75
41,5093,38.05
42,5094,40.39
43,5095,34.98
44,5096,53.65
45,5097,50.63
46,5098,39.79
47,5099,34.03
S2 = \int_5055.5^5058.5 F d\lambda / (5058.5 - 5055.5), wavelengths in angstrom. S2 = 43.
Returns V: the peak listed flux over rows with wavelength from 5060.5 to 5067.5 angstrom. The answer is 55.12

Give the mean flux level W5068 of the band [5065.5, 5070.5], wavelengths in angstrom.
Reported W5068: 48.6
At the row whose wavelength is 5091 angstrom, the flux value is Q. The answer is 30.16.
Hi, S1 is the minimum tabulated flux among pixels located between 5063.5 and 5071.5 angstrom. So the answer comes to 41.53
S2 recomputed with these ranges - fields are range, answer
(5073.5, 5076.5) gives 42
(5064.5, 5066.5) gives 53.6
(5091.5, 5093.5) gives 37.4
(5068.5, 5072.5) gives 46.8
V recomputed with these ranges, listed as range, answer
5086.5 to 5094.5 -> 50.54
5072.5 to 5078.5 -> 53.42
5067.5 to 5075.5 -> 49.66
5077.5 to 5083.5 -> 52.67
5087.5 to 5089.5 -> 48.71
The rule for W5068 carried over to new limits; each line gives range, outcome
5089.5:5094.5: 36.7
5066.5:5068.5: 46.5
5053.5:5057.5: 44.3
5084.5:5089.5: 43.5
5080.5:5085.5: 44.6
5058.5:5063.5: 43.8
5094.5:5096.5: 44.3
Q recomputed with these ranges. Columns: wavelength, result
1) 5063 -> 47.96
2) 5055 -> 37.11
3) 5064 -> 53.11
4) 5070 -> 49.66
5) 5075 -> 39.87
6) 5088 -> 35.84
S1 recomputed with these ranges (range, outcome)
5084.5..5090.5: 34.89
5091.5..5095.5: 34.98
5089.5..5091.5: 30.16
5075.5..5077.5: 39.78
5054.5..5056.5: 37.11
